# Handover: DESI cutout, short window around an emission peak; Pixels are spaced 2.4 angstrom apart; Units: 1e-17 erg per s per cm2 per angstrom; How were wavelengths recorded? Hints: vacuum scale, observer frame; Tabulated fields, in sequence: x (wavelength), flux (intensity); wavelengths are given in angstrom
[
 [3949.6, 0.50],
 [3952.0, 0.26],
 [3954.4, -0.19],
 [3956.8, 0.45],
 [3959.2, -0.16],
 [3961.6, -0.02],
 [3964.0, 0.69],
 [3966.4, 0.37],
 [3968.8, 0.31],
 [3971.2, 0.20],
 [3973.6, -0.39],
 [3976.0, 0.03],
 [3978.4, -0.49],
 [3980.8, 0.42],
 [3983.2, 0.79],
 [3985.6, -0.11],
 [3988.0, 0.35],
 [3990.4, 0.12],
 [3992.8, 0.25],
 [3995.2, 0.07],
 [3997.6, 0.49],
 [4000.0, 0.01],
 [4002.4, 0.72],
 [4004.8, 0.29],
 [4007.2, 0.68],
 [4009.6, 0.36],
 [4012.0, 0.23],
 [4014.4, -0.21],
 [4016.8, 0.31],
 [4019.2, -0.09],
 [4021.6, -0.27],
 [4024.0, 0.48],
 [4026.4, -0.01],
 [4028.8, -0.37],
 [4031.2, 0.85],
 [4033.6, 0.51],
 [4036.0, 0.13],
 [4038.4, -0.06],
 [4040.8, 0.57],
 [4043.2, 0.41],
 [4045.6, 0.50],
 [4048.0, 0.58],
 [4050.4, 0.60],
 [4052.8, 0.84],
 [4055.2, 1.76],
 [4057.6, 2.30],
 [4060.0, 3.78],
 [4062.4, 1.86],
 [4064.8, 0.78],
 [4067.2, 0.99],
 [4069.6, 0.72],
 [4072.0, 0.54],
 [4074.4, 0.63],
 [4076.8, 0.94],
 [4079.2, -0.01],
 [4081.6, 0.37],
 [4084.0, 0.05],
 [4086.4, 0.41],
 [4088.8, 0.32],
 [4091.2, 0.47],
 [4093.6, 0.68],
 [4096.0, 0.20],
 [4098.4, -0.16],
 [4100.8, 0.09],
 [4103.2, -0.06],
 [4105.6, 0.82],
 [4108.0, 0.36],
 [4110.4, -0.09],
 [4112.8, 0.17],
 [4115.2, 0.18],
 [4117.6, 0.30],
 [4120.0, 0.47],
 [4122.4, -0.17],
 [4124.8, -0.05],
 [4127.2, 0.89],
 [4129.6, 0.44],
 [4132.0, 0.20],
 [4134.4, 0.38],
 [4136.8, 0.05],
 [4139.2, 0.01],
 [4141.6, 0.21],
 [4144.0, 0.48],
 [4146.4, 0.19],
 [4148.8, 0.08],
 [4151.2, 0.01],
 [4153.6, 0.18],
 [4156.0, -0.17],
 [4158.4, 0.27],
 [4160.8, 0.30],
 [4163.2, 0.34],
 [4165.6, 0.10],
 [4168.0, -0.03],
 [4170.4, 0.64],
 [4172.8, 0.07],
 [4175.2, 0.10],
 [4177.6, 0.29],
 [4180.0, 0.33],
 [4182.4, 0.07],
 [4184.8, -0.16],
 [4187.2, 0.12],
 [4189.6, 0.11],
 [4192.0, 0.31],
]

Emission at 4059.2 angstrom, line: Lyman alpha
